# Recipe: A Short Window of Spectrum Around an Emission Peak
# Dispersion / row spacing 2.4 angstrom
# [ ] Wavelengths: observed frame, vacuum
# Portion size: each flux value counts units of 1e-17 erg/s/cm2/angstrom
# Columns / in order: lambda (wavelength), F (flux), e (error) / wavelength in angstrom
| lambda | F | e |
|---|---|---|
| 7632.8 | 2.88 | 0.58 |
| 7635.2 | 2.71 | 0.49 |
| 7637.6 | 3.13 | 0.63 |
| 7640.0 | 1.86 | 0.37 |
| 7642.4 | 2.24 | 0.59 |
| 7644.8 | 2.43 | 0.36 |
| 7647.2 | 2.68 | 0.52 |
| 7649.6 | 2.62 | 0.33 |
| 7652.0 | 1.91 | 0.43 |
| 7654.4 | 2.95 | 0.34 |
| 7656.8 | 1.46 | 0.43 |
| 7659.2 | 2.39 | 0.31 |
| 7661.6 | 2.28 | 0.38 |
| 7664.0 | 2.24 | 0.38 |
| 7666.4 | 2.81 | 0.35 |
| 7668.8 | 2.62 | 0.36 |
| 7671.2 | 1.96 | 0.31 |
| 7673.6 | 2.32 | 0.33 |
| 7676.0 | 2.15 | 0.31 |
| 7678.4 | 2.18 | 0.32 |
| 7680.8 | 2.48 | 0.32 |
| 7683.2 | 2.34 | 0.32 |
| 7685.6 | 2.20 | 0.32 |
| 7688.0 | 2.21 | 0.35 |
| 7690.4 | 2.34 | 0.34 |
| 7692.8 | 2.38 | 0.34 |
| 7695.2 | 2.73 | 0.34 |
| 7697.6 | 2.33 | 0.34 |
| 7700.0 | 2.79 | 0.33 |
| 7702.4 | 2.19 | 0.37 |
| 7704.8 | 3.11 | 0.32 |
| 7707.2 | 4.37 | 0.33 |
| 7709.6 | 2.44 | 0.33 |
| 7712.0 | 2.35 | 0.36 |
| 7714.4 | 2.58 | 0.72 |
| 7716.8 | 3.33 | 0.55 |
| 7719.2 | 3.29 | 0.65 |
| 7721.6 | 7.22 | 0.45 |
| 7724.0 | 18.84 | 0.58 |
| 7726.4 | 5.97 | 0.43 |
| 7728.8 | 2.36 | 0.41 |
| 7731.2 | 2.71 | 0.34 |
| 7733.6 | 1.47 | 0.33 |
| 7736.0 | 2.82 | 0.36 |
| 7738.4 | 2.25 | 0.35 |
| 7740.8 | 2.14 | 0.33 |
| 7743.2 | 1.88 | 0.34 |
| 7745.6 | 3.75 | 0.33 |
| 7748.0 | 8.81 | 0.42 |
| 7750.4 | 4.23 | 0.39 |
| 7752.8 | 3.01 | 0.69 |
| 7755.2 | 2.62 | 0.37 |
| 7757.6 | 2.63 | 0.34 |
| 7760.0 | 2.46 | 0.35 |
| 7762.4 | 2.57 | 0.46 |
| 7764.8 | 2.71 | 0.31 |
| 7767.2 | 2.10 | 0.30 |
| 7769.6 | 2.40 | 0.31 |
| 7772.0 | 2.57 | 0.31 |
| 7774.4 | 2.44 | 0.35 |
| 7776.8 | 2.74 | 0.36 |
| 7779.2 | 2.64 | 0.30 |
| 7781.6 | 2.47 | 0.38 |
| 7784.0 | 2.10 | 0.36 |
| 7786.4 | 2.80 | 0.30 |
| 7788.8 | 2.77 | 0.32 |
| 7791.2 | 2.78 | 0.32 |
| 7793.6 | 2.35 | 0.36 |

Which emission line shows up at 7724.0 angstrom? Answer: Halpha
